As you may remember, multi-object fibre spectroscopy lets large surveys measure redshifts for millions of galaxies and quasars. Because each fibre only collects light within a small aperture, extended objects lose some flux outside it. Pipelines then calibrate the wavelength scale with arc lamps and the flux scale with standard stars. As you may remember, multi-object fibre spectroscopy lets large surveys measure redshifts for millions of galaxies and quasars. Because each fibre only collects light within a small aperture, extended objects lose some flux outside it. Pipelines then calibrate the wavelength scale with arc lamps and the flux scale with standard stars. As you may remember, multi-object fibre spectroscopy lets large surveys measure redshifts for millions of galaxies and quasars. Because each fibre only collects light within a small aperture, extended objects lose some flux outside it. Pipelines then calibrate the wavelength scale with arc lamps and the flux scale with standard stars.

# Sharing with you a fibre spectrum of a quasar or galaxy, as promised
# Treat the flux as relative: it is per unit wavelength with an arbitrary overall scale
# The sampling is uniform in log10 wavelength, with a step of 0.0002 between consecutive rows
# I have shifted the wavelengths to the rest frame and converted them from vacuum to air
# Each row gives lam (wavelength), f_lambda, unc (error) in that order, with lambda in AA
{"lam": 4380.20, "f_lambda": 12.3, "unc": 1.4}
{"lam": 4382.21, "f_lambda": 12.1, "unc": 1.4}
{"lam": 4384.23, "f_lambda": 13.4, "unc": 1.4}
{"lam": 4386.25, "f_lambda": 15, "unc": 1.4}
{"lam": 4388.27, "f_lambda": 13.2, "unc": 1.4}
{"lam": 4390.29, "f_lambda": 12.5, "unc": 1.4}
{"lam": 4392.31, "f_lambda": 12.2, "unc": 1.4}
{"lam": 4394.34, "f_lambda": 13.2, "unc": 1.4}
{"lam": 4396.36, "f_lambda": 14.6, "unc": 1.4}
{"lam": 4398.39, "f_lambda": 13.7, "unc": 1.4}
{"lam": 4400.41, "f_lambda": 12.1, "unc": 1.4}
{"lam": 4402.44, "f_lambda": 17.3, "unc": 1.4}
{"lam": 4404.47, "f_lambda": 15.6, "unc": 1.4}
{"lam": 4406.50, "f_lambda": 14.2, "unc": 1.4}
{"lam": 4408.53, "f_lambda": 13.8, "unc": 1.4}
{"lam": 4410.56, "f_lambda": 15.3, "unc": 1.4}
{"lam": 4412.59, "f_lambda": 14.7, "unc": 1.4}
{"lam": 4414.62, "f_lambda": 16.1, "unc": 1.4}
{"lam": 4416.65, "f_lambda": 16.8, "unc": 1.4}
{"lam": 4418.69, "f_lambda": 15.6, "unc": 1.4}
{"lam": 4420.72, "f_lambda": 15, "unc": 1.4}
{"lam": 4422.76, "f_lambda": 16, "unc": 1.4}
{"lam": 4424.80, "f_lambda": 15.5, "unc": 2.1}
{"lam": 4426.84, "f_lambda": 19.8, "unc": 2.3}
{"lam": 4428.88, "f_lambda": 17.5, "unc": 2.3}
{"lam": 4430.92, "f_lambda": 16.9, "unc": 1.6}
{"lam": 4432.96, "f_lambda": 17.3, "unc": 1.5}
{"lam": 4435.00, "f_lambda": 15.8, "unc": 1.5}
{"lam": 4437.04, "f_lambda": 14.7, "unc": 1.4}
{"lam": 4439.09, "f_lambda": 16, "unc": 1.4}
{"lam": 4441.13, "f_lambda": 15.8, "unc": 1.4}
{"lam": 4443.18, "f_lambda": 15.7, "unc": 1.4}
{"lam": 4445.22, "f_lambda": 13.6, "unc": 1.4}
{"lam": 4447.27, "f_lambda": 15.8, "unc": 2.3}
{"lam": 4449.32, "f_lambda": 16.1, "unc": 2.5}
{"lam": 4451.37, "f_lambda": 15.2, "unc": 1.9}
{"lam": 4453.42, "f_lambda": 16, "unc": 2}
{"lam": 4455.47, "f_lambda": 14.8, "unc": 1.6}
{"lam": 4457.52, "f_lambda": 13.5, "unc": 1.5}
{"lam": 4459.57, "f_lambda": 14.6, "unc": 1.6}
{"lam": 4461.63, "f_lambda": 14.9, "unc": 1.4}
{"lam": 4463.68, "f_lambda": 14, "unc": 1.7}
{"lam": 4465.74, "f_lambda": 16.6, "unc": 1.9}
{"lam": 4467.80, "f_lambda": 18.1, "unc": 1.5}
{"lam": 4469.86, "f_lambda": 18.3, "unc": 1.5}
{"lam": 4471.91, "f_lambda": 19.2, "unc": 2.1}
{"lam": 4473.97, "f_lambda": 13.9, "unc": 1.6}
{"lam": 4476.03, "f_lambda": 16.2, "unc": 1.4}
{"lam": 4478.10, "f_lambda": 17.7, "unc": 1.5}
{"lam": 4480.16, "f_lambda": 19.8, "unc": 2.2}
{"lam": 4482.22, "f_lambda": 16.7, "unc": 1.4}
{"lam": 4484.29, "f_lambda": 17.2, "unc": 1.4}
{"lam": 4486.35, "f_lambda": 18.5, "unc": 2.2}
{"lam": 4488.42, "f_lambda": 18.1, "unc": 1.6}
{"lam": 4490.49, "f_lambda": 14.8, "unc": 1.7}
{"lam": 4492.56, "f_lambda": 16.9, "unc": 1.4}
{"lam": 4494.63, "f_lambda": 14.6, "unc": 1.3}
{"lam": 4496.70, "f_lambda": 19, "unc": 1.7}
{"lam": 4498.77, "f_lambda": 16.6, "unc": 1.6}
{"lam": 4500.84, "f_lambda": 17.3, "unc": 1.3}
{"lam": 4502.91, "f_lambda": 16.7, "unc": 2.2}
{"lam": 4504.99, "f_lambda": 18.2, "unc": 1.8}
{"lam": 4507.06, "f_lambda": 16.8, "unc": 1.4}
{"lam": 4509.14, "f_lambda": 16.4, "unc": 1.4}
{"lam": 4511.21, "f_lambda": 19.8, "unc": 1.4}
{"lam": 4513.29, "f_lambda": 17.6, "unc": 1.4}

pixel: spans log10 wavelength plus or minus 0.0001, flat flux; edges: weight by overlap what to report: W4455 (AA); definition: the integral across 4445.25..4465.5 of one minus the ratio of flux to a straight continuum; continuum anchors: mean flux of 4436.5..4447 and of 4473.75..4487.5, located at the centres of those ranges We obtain 1.23 AA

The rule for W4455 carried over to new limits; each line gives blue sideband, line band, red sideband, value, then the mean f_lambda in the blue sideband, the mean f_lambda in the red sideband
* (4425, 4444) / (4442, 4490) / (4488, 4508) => 1.3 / 16.6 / 16.9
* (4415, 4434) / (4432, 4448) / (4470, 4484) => 1.2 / 16.7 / 17.3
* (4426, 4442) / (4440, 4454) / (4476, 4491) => 1.2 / 16.7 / 17.5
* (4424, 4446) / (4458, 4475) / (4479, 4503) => 0.7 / 16.3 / 17.2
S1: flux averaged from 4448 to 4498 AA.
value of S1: 16.4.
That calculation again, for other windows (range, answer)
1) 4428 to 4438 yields 16.4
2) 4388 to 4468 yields 15.2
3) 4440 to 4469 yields 15.4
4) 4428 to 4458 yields 15.7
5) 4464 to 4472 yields 17.6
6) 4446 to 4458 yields 15.3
